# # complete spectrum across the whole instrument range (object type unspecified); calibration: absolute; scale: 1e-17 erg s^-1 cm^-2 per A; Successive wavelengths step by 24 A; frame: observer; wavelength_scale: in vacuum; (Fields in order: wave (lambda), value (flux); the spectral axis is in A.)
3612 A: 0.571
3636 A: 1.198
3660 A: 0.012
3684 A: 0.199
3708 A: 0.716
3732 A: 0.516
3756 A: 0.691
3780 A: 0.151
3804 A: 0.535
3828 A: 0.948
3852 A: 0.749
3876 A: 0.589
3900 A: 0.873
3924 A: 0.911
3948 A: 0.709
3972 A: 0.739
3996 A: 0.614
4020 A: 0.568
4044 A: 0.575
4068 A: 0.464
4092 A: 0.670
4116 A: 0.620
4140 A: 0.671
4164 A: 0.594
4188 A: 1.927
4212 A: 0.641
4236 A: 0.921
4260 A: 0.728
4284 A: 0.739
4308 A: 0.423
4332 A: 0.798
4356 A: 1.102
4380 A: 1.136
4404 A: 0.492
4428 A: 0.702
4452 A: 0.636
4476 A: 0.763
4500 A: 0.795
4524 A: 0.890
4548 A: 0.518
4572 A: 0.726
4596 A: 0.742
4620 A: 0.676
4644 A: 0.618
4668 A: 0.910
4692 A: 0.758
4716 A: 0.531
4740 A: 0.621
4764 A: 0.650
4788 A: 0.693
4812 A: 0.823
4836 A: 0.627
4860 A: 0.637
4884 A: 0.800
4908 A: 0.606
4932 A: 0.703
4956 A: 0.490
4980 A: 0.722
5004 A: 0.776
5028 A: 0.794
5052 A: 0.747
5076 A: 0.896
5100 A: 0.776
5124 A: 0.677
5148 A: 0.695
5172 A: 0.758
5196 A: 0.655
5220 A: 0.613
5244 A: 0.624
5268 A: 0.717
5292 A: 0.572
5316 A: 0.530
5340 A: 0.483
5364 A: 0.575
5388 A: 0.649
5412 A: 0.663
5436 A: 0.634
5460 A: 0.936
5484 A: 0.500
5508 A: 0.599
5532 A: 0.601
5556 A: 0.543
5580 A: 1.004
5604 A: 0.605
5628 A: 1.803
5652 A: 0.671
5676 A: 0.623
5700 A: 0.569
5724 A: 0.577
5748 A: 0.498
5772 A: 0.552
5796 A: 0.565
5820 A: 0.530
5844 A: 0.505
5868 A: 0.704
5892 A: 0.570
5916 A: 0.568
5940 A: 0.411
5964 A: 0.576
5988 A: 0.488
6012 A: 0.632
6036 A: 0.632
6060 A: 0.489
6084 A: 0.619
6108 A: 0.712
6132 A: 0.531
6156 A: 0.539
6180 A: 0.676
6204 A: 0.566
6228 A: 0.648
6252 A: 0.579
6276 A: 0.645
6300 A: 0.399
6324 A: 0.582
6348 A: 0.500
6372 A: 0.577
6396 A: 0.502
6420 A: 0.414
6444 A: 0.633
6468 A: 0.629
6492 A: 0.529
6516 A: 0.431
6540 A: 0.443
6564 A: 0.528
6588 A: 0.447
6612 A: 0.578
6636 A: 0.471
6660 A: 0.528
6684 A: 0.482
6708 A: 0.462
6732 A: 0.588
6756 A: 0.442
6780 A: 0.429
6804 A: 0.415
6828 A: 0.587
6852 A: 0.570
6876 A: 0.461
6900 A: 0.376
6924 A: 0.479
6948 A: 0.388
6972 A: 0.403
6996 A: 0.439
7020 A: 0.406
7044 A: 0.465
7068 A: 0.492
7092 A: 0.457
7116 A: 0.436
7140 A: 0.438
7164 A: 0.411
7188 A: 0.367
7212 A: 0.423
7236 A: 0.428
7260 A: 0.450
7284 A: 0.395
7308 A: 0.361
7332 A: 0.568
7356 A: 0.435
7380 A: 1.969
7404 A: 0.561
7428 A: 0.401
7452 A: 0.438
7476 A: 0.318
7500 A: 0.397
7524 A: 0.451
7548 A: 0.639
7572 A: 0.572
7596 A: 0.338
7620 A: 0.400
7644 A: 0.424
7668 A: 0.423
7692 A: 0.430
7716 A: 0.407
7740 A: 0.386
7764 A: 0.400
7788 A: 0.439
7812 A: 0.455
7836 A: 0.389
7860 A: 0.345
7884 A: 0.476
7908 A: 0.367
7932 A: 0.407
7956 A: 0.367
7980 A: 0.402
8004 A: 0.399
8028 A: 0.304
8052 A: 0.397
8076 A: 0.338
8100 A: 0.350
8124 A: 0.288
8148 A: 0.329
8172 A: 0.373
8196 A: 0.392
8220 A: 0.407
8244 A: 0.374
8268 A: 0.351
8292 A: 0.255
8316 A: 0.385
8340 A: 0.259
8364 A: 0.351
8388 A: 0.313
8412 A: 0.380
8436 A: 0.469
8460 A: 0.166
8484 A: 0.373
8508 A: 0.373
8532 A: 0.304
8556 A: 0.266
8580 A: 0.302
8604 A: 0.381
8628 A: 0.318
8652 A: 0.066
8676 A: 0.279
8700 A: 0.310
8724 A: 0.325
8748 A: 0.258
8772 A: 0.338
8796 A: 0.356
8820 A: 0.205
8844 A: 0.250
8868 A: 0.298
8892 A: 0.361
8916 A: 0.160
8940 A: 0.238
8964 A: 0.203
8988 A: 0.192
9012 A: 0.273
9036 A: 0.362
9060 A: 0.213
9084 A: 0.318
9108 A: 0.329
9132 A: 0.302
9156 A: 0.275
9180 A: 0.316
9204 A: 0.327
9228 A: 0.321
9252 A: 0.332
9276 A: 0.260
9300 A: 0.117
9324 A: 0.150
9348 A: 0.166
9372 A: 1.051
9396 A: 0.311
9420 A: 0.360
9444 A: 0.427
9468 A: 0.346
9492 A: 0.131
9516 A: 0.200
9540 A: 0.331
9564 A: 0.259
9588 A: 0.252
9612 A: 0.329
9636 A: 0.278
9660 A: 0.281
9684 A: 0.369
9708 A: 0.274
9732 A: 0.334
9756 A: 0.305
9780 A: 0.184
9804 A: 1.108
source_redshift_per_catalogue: 0.123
